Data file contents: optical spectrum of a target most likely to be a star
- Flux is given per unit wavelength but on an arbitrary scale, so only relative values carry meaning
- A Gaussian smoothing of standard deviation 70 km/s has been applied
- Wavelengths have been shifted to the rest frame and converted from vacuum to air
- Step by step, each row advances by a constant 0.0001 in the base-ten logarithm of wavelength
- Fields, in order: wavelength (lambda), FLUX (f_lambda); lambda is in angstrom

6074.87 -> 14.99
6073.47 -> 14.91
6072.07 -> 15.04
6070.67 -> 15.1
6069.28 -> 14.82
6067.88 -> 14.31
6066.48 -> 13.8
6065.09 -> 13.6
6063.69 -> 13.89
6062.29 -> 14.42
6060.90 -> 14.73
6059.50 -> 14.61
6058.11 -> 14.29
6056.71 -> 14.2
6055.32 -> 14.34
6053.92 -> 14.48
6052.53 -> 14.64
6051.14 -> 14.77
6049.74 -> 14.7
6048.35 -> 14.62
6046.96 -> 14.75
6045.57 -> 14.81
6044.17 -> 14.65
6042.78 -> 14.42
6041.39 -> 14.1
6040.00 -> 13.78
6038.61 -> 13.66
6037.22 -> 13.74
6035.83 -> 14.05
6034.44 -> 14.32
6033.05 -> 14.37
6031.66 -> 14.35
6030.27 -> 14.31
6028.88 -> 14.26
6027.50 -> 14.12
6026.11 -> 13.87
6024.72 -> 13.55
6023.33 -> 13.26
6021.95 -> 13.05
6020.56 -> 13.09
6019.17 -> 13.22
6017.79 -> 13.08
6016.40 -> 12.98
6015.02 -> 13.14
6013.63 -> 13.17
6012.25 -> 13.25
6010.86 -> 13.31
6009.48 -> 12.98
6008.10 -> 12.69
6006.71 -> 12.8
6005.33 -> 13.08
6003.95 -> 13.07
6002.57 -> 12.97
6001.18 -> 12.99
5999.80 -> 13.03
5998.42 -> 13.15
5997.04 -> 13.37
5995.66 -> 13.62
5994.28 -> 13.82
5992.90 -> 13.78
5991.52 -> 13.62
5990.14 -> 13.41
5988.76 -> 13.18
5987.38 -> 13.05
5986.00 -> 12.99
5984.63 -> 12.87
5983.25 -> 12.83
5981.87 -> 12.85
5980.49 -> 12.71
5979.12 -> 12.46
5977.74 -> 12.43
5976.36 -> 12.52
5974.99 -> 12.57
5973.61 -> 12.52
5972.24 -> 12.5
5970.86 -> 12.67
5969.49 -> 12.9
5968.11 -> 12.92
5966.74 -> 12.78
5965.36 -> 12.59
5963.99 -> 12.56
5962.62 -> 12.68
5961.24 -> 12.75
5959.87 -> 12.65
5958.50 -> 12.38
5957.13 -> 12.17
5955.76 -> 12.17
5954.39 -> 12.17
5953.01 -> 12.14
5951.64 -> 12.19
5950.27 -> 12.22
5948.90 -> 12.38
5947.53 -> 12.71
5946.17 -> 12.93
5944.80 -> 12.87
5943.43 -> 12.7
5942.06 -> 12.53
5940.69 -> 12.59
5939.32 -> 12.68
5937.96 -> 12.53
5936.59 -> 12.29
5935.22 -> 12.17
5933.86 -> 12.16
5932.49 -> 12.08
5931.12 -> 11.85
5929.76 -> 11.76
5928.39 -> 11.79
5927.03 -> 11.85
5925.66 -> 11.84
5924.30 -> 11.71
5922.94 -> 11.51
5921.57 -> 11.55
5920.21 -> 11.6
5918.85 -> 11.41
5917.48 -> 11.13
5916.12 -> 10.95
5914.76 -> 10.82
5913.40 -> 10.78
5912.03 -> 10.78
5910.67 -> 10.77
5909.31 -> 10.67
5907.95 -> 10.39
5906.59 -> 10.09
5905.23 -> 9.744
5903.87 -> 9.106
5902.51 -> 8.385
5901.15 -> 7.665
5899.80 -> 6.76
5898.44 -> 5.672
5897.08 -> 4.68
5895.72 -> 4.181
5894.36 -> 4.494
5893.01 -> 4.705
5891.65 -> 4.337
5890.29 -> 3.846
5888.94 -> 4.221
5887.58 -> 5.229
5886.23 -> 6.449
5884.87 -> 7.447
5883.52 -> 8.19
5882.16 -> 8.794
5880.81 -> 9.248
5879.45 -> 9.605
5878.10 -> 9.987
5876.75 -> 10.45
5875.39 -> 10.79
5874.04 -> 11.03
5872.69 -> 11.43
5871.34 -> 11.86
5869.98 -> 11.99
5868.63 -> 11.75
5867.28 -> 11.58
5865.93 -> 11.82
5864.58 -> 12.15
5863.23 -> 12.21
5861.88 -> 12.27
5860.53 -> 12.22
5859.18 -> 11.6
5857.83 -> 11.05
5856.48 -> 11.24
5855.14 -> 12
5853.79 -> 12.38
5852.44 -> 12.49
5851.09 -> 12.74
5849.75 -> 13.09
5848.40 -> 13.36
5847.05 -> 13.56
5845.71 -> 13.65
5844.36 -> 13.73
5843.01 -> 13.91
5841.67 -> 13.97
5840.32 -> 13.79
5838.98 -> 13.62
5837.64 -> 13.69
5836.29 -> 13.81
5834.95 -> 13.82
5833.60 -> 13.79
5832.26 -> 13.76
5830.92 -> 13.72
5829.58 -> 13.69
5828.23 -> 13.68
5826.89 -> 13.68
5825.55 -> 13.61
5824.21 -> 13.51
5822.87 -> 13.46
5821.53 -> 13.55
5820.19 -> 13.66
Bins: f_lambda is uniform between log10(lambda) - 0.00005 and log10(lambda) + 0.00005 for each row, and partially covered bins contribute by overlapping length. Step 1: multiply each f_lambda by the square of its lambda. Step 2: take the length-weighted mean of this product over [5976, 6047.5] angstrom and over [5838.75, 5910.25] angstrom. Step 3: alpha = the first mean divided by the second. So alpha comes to 1.4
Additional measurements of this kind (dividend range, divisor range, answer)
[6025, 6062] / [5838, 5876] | 1.23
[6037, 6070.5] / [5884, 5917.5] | 1.97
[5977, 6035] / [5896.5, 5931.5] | 1.34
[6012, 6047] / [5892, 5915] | 1.77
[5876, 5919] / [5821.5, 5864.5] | 0.63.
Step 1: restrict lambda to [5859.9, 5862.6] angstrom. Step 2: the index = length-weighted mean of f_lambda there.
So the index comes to 12.2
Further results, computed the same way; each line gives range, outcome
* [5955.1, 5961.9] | 12.4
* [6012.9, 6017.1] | 13.1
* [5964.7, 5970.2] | 12.8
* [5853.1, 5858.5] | 11.7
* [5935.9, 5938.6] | 12.4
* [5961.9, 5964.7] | 12.6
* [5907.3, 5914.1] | 10.7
